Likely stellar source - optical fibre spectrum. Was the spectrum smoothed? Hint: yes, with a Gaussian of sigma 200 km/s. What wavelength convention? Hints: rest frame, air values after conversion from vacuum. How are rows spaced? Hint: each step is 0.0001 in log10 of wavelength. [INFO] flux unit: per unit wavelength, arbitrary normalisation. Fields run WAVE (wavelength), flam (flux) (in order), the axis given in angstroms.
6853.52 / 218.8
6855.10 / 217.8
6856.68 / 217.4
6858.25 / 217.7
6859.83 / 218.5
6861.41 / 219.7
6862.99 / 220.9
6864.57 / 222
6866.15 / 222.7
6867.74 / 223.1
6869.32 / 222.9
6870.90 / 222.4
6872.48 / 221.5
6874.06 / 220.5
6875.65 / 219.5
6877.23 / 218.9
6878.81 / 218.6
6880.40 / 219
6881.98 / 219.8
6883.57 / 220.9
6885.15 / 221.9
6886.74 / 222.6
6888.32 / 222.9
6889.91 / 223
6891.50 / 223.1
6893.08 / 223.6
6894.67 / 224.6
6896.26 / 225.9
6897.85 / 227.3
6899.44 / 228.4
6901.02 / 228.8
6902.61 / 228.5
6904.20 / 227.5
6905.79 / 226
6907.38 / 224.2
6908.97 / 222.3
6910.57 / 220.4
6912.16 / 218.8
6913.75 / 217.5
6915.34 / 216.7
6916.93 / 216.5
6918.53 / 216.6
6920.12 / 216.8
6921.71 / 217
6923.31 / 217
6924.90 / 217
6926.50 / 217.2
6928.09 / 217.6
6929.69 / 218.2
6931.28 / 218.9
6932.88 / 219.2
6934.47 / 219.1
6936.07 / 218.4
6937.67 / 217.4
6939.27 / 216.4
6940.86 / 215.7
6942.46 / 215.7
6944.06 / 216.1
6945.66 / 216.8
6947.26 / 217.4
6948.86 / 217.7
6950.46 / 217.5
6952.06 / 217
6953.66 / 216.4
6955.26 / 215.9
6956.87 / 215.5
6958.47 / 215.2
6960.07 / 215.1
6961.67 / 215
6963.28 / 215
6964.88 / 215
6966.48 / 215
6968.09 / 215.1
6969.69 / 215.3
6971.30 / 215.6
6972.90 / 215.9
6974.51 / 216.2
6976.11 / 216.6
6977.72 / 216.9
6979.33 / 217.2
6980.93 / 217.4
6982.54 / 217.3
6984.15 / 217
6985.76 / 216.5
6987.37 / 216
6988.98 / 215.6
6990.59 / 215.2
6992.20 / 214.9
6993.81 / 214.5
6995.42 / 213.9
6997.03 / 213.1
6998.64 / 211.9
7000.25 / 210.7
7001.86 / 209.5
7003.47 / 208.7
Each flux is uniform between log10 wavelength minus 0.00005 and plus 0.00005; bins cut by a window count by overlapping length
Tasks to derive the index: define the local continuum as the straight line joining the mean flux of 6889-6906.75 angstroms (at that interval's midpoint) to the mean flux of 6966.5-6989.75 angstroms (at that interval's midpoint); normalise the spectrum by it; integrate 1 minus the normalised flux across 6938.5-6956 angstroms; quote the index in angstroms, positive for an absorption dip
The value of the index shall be 0.3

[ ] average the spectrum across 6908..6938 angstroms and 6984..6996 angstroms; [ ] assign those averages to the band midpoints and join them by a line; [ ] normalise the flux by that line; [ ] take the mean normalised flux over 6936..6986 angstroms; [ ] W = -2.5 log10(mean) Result 0.001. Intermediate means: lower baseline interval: 218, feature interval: 216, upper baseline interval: 215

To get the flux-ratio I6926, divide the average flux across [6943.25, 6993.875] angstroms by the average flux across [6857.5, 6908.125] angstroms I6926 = 1.0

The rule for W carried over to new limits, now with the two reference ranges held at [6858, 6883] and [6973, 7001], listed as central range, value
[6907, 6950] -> 0.00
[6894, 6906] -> -0.04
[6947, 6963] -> 0.00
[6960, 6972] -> 0.01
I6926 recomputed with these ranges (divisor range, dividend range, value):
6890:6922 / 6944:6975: 0.97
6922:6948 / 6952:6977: 0.99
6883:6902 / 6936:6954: 0.97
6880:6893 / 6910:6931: 0.98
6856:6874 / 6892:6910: 1.02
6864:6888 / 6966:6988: 0.98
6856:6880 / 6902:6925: 1.00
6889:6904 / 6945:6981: 0.96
